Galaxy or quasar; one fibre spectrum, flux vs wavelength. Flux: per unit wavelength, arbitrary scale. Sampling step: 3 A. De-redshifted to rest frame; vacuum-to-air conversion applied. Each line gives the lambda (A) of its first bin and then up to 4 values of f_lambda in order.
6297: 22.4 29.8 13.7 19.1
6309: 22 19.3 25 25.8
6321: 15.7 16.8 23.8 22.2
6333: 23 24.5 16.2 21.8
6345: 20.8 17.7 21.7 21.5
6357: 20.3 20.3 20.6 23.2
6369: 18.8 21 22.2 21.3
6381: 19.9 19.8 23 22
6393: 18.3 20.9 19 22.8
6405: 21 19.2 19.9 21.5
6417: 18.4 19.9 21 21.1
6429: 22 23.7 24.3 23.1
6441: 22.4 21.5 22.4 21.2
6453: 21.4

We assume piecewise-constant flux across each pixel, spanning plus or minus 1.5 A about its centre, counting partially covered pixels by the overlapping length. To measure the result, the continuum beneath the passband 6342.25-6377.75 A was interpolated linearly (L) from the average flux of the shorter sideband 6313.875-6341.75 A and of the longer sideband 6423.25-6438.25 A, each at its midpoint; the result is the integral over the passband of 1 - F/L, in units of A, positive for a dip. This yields 1.6 A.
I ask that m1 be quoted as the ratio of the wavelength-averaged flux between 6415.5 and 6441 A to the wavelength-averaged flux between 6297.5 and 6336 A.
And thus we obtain 1.01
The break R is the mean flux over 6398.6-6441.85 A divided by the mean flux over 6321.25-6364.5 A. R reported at 1.0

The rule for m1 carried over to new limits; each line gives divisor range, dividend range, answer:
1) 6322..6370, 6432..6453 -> 1.08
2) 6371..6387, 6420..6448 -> 1.06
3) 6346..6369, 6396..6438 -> 1.02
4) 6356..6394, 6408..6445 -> 1.03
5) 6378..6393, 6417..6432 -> 1.01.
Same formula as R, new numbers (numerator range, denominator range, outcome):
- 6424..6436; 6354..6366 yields 1.08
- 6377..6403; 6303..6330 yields 1.01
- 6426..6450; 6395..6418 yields 1.11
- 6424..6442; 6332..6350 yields 1.10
